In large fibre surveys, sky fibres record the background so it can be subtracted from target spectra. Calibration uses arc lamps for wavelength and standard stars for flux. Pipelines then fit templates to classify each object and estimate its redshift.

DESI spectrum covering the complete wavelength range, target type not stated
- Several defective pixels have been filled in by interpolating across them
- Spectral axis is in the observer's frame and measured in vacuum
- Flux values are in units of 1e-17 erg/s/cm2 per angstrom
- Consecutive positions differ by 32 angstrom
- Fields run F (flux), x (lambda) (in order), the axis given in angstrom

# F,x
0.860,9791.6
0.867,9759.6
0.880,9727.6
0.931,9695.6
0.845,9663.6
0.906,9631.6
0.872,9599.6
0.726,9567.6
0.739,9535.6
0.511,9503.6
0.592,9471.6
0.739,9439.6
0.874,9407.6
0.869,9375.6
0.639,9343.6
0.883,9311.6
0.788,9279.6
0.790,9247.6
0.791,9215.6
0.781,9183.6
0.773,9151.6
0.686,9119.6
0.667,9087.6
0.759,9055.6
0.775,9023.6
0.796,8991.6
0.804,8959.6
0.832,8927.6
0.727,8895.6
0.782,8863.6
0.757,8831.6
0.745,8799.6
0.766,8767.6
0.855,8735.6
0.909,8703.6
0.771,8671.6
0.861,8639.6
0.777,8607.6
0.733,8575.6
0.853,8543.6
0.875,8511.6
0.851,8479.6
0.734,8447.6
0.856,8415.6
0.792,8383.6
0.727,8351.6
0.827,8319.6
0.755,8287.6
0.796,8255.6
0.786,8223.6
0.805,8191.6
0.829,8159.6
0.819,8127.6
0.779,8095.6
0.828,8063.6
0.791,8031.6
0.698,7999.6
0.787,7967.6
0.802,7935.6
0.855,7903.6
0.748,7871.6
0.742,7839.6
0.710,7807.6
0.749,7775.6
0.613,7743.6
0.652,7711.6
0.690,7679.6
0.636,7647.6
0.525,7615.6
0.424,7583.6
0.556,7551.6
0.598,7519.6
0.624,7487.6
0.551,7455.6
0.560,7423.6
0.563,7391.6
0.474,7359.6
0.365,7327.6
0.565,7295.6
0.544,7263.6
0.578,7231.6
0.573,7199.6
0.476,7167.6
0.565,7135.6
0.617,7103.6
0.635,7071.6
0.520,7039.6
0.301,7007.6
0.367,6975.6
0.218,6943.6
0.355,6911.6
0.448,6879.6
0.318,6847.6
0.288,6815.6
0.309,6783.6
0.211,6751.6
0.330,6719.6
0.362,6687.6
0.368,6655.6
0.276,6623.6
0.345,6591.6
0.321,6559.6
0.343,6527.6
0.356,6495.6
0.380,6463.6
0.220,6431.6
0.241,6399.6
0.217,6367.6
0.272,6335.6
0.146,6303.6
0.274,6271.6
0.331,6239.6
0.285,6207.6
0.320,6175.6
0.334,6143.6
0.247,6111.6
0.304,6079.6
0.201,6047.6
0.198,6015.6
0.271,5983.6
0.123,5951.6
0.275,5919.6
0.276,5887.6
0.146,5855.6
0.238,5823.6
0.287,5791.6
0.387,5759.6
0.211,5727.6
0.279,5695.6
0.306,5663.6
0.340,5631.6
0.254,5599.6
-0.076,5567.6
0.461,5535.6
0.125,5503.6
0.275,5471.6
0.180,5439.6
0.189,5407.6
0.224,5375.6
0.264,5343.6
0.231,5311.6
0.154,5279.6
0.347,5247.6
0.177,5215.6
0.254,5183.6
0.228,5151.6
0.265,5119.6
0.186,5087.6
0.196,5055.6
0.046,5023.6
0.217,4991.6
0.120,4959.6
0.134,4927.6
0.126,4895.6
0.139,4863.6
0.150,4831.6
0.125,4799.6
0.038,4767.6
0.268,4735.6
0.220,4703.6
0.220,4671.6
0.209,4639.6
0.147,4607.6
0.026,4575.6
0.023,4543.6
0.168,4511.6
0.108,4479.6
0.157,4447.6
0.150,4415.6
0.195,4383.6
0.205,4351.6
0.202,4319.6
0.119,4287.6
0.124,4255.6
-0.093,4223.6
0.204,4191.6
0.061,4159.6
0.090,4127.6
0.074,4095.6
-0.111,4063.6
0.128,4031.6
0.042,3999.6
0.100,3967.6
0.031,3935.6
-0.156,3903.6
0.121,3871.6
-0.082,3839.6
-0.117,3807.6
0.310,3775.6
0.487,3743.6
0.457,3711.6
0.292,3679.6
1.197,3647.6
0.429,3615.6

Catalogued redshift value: 0.76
